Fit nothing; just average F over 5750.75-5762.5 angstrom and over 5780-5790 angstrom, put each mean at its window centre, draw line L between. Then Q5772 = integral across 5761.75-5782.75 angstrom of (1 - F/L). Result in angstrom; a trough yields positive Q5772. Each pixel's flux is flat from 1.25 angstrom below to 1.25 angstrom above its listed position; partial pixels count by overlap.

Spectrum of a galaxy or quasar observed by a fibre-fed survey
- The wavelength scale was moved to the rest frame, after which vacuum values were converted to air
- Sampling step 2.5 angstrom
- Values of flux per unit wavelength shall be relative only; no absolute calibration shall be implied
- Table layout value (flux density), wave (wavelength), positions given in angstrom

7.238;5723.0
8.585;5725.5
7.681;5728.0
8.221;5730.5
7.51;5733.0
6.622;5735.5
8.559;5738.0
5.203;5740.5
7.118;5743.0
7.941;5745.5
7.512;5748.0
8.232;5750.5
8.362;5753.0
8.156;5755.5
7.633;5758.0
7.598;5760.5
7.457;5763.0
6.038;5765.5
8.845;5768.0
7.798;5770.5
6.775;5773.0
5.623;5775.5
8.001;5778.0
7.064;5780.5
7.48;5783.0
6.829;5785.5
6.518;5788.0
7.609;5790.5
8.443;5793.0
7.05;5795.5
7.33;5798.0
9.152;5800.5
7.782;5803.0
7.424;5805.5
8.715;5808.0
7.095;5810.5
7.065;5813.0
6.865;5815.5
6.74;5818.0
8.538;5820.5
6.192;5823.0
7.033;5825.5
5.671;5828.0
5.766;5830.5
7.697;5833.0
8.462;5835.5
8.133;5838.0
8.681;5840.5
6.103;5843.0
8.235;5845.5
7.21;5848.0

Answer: 0.6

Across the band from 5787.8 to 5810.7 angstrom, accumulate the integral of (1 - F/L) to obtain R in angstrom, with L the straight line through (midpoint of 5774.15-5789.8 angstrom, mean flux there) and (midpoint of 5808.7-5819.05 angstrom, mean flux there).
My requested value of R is -2.6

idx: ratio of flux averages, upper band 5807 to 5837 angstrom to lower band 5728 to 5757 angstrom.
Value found 0.94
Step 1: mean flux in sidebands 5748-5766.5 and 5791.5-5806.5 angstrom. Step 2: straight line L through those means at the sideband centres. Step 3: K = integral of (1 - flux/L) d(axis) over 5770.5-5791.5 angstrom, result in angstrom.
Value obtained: 2.02 angstrom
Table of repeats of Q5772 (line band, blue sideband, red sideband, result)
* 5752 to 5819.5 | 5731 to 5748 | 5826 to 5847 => -1.7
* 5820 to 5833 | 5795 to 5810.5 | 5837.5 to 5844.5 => 1.8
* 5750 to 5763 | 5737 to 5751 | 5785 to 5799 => -1.0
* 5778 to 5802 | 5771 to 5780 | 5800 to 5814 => -0.6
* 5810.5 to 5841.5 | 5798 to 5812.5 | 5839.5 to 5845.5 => 1.9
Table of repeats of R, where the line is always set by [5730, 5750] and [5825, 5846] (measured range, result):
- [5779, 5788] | 0.3 angstrom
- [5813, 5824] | 0.3 angstrom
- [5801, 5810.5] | -0.8 angstrom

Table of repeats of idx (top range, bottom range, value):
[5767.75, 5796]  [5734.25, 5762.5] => 0.97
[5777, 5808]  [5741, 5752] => 1.01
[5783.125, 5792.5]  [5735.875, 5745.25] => 1.02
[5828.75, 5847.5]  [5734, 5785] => 1.02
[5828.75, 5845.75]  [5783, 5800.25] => 1.01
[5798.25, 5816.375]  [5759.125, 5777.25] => 1.07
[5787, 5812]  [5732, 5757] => 1.03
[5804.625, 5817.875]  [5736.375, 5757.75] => 0.97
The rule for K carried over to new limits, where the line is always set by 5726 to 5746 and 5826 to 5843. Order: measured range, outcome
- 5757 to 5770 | -0.3 angstrom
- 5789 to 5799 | -0.4 angstrom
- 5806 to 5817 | -0.2 angstrom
